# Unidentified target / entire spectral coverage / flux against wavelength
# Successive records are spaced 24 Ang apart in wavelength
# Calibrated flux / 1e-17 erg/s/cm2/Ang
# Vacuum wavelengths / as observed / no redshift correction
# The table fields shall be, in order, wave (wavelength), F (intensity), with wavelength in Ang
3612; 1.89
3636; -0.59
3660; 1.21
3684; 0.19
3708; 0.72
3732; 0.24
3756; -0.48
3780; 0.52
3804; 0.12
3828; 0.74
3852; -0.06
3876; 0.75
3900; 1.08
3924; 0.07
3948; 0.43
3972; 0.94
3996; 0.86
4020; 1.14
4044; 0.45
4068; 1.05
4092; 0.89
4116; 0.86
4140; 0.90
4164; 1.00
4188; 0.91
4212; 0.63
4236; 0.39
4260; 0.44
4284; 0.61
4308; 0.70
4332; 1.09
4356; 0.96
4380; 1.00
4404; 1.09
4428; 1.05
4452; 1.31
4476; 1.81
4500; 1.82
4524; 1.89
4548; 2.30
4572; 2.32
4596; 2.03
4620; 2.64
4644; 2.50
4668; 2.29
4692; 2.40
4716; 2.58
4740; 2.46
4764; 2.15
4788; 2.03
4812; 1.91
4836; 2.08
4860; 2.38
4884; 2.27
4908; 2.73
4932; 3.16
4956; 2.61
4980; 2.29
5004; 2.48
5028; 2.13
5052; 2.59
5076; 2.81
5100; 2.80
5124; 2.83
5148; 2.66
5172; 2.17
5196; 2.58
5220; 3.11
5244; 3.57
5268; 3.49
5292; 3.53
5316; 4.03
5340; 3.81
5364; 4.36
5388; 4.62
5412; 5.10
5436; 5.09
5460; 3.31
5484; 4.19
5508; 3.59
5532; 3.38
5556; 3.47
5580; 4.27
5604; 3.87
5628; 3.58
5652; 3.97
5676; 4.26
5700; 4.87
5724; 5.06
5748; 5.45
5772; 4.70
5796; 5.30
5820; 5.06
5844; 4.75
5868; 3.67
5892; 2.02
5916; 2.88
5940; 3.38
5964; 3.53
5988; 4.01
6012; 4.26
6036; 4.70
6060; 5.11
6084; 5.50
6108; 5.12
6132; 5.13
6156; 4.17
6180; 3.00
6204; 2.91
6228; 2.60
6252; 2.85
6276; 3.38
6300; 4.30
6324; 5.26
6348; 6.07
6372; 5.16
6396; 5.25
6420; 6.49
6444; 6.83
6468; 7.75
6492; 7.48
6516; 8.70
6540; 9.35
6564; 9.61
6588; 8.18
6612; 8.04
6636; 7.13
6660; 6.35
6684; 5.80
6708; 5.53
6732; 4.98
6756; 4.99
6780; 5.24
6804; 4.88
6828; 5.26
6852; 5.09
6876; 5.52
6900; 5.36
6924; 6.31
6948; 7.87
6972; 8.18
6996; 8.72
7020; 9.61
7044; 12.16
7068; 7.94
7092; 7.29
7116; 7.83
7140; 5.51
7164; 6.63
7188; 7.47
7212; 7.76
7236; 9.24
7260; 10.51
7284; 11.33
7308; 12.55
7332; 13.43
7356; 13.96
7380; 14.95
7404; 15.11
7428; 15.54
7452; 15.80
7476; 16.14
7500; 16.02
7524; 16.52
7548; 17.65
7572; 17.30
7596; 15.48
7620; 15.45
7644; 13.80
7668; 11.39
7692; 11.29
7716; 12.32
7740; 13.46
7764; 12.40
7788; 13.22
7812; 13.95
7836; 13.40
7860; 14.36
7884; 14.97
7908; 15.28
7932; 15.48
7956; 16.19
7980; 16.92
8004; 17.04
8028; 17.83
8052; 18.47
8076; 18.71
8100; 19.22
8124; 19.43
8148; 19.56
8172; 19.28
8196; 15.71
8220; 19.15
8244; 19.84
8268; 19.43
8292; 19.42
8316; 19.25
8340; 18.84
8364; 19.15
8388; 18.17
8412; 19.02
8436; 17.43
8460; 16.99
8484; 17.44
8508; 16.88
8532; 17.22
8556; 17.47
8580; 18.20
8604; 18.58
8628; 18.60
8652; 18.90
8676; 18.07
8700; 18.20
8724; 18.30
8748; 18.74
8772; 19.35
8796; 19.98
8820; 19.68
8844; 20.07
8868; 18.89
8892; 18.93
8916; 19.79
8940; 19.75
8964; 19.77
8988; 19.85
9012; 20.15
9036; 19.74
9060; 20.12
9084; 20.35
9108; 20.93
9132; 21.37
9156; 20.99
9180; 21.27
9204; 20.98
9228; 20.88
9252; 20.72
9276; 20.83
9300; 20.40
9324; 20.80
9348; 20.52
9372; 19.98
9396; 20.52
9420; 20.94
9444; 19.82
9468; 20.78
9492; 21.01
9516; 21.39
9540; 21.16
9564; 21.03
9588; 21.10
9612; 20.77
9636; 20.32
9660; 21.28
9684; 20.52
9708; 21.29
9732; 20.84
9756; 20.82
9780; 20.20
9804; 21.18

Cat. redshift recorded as 0.000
